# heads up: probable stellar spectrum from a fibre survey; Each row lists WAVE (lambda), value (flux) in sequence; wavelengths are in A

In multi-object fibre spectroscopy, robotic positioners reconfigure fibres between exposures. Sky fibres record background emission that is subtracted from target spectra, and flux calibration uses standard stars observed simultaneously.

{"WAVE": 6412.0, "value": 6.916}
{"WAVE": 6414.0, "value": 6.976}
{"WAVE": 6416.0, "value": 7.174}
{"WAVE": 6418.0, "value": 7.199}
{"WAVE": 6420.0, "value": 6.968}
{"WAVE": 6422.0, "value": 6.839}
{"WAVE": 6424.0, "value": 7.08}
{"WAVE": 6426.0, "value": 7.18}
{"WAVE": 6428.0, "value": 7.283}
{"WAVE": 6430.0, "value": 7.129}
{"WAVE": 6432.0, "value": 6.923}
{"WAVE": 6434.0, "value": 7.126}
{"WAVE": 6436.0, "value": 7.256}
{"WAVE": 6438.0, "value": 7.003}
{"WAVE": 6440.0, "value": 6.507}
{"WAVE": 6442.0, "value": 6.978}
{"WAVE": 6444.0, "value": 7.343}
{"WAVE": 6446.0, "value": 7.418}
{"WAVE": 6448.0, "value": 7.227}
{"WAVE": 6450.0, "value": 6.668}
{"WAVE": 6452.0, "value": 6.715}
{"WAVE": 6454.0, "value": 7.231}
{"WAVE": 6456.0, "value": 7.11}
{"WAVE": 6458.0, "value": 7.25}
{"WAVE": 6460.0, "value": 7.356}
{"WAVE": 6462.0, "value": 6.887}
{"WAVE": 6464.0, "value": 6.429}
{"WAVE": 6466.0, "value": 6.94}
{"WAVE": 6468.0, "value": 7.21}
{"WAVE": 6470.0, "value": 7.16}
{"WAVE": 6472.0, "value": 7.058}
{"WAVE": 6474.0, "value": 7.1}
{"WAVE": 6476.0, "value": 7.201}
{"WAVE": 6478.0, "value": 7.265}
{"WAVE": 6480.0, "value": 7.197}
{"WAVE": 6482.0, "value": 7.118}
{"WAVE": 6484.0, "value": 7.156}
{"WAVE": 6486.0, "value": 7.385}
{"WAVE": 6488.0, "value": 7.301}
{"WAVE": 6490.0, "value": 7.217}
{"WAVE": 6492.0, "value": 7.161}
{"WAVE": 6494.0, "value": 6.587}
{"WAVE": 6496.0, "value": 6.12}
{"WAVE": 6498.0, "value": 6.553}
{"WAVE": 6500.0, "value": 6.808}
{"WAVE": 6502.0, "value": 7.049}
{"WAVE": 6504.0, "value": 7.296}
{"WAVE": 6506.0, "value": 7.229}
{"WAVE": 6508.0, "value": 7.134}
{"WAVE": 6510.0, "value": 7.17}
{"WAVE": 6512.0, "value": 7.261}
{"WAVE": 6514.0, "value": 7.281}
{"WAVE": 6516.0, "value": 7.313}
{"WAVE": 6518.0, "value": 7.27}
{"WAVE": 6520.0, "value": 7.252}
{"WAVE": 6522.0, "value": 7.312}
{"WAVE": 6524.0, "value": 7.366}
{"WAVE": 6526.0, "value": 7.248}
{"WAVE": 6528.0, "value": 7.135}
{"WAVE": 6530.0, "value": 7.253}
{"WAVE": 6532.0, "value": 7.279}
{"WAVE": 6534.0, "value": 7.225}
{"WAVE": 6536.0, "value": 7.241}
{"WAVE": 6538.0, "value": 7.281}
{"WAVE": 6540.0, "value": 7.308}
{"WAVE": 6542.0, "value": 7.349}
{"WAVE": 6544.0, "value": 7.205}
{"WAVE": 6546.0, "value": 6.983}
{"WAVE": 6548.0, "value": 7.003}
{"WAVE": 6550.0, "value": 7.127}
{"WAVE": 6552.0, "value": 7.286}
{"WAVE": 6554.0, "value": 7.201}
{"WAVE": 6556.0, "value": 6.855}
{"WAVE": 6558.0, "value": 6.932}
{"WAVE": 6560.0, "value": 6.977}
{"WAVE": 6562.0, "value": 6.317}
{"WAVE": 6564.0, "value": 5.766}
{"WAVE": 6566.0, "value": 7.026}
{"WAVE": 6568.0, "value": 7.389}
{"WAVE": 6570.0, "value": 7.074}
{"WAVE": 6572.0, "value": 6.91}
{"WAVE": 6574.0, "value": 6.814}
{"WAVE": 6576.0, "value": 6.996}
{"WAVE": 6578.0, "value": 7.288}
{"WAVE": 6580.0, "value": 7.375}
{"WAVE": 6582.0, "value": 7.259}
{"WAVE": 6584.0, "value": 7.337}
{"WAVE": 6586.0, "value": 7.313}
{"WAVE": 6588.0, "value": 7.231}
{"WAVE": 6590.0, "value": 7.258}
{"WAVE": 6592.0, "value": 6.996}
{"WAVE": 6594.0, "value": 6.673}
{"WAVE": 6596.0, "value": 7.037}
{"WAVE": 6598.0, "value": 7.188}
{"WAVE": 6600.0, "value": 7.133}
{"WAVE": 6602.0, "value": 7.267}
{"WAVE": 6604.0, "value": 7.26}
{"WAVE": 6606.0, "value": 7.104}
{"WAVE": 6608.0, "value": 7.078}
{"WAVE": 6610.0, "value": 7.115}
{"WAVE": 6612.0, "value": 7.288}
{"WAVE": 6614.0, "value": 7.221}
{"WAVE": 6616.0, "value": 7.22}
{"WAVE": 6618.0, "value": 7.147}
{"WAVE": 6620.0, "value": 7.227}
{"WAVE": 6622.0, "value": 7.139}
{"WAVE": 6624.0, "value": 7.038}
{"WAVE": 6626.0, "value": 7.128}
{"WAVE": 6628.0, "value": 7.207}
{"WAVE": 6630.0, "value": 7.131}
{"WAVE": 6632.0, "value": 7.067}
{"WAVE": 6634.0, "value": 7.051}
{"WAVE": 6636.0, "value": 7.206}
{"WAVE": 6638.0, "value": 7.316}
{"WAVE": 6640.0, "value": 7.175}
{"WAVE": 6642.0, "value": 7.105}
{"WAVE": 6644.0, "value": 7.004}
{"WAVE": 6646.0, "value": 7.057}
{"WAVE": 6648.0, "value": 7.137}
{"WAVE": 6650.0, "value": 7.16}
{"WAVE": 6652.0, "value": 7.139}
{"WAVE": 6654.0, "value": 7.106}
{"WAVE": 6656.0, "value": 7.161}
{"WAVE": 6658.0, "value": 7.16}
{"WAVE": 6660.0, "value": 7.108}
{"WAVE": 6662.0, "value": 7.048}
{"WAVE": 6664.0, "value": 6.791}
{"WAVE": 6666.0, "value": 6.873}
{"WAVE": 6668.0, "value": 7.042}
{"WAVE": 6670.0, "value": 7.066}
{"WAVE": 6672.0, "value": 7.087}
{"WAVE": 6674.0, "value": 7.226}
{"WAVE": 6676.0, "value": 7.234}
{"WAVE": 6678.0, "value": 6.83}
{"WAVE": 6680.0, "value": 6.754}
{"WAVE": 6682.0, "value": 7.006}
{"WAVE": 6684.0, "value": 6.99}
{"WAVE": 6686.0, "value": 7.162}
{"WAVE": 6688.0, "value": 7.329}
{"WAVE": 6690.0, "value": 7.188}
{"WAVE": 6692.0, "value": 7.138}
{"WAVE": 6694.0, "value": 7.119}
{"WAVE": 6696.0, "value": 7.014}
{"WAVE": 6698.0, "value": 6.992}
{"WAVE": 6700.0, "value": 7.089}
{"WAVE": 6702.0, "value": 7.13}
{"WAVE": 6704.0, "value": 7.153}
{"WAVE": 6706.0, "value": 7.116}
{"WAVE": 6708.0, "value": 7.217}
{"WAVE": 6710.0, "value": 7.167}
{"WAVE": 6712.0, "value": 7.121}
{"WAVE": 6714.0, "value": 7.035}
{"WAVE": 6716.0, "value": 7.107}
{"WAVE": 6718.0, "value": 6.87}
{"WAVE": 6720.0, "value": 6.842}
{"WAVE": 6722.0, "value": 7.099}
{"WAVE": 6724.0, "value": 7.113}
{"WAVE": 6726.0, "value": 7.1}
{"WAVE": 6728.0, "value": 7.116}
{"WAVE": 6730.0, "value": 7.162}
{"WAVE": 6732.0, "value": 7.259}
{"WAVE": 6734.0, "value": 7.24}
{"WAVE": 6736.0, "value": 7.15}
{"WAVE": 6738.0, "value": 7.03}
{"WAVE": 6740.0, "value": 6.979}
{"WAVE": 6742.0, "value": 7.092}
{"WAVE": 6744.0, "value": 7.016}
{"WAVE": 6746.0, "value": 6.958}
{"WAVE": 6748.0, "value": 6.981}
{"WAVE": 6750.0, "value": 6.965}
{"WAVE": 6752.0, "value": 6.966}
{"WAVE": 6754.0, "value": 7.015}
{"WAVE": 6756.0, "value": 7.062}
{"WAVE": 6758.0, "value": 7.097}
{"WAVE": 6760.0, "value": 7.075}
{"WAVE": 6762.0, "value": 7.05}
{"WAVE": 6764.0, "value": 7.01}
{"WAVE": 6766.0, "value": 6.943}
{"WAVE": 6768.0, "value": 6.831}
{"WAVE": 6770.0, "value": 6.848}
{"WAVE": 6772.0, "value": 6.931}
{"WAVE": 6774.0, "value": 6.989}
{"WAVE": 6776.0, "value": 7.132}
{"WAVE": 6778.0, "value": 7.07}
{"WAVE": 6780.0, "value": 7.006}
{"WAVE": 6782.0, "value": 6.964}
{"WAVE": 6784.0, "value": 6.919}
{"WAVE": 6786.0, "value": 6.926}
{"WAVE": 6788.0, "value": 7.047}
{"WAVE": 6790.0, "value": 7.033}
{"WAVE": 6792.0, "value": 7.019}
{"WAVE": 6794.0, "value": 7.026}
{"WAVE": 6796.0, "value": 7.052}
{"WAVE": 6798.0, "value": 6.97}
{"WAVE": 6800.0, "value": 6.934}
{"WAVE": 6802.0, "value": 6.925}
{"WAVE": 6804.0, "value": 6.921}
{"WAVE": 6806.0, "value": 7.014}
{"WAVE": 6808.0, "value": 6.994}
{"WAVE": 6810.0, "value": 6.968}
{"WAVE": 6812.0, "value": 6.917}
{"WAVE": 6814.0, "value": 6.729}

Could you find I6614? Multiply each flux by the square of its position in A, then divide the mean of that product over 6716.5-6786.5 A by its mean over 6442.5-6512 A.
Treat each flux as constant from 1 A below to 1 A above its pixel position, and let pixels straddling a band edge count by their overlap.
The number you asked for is 1.08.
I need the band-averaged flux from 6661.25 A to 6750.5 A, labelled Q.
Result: 7.07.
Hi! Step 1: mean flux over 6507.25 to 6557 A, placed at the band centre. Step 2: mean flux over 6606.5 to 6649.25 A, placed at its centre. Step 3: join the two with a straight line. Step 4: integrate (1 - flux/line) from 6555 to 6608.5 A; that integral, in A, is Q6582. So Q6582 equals 1.1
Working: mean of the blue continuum 7.21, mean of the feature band 7.03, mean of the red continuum 7.15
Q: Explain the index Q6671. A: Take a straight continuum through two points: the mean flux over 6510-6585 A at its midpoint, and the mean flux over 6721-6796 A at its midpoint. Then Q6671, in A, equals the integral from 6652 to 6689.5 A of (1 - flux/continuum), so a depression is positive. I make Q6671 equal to 0.1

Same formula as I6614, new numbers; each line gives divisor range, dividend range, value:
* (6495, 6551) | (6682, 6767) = 1.05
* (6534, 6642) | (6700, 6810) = 1.04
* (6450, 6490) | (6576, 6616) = 1.05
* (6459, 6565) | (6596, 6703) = 1.05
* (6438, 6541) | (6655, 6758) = 1.06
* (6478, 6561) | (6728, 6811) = 1.06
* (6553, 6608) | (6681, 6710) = 1.05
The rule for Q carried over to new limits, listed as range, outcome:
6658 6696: 7.06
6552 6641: 7.09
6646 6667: 7.07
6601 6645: 7.16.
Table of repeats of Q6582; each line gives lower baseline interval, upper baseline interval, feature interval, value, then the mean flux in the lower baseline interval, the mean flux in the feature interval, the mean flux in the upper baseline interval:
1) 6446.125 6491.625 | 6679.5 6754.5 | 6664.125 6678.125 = 0.1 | 7.11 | 7.05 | 7.08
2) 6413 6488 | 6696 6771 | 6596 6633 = -0.5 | 7.09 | 7.16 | 7.05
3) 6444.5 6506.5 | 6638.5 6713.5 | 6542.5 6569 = 0.5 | 7.05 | 6.94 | 7.09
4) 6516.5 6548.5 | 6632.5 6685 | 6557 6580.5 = 1.0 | 7.24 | 6.9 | 7.07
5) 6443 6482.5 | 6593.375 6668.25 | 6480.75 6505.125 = 0.4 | 7.09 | 6.98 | 7.12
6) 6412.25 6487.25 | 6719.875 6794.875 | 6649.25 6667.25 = 0.0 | 7.08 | 7.06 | 7.03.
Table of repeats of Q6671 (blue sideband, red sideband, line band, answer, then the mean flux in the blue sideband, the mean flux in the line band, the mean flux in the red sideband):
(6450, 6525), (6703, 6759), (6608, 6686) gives -0.2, 7.09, 7.1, 7.07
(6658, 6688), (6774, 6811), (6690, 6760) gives -0.6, 7.03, 7.08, 7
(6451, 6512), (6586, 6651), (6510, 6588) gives -0.4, 7.05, 7.13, 7.14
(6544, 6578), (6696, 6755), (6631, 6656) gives -0.4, 6.94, 7.13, 7.07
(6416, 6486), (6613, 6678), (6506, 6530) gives -0.5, 7.08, 7.25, 7.11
